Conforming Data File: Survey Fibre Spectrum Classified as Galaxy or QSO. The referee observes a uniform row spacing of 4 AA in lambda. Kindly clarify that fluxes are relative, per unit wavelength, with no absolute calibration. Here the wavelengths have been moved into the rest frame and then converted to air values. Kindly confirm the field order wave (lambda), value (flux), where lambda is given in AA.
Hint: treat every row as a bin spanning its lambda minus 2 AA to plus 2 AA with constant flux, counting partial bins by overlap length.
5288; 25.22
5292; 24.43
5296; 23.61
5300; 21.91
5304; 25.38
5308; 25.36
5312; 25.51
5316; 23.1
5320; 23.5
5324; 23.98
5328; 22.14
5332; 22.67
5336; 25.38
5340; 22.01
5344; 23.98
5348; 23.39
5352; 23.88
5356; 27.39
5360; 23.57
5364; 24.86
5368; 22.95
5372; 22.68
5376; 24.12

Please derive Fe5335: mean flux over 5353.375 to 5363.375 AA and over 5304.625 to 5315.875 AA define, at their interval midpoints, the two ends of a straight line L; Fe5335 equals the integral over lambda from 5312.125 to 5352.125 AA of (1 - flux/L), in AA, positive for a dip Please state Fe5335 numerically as 2.7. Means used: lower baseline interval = 25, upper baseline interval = 25.3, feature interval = 23.5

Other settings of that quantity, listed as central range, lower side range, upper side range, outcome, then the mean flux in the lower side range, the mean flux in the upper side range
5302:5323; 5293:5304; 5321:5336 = -1.1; 23.4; 23.3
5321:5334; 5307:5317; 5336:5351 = 0.6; 24.7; 23.5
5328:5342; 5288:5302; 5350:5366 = 0.7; 23.6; 24.9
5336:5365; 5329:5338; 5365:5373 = -0.9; 23.8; 23.1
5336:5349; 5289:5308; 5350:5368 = 0.6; 24.1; 24.7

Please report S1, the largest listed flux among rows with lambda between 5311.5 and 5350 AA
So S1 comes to 25.51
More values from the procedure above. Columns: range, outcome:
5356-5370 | 27.39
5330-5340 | 25.38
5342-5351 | 23.98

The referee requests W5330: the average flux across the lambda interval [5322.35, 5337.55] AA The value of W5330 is 23.5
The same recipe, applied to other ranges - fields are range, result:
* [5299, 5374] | 23.9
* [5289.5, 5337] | 23.9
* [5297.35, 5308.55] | 24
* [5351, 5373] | 24.3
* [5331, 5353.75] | 23.6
